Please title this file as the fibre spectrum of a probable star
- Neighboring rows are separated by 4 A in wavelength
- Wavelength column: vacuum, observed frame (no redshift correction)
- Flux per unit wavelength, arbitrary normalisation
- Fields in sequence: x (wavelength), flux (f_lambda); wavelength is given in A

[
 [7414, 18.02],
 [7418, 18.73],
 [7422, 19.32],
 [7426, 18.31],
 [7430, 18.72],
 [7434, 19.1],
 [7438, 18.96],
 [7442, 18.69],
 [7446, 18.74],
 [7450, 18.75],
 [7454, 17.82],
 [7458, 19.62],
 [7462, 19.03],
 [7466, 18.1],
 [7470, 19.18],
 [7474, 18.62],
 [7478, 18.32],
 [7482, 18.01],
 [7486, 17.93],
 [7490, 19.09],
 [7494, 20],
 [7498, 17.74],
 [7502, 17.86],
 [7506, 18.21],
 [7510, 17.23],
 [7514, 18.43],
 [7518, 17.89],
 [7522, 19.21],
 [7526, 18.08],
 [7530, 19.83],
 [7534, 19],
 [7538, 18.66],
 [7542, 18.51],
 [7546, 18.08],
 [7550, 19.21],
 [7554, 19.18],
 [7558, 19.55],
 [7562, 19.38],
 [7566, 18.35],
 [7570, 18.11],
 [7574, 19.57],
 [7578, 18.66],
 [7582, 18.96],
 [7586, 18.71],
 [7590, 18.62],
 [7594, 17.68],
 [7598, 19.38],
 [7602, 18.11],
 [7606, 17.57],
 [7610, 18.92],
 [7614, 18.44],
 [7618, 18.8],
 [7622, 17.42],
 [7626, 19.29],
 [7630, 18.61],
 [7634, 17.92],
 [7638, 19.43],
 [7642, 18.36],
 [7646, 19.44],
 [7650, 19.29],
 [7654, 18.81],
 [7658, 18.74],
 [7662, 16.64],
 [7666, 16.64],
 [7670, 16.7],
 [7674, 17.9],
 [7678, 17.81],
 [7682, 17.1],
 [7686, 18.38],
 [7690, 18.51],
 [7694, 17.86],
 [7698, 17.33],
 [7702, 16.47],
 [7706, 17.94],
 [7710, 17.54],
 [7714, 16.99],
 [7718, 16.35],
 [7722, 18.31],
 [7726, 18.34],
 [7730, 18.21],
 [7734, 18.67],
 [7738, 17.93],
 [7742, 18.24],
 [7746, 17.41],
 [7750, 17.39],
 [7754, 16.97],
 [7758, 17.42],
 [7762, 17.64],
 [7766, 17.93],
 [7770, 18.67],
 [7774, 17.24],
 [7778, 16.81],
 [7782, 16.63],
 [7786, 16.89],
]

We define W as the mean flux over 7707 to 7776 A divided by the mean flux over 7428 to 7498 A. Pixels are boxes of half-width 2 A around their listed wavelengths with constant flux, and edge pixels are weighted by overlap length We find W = 0.9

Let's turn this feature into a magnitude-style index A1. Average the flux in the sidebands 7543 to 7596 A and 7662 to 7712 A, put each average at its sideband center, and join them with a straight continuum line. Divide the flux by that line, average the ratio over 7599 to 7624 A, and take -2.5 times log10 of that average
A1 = 0.00 mag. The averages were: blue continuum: 18.8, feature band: 18.3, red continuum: 17.5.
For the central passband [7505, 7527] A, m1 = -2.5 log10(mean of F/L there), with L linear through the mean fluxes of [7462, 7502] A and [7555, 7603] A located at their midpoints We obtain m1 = 0.03 mag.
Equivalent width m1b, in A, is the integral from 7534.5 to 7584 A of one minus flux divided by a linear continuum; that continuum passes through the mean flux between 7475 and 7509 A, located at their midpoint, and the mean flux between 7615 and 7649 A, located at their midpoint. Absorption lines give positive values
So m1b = -0.92 A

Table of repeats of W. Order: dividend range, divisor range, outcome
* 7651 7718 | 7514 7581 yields 0.93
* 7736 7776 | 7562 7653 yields 0.95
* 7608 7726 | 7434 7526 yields 0.97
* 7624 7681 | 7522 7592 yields 0.97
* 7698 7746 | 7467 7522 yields 0.96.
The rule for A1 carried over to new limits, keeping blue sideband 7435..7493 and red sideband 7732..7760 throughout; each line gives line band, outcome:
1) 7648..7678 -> 0.01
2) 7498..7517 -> 0.04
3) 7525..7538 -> -0.03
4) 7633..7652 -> -0.05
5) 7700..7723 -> 0.04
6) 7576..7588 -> -0.03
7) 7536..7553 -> -0.01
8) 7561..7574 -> -0.02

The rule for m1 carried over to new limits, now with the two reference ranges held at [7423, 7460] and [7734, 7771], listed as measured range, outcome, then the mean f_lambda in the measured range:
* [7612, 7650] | -0.03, 18.7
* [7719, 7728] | -0.02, 18.1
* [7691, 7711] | 0.03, 17.5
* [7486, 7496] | -0.04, 19.2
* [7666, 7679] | 0.04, 17.3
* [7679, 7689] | 0.01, 17.8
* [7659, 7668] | 0.07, 16.9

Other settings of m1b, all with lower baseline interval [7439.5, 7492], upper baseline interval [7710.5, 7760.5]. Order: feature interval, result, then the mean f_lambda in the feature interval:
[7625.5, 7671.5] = -0.8 A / 18.3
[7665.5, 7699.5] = 0.5 A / 17.6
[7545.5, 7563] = -0.8 A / 19.1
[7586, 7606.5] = -0.2 A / 18.4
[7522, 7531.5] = -0.3 A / 19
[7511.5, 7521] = 0.1 A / 18.2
